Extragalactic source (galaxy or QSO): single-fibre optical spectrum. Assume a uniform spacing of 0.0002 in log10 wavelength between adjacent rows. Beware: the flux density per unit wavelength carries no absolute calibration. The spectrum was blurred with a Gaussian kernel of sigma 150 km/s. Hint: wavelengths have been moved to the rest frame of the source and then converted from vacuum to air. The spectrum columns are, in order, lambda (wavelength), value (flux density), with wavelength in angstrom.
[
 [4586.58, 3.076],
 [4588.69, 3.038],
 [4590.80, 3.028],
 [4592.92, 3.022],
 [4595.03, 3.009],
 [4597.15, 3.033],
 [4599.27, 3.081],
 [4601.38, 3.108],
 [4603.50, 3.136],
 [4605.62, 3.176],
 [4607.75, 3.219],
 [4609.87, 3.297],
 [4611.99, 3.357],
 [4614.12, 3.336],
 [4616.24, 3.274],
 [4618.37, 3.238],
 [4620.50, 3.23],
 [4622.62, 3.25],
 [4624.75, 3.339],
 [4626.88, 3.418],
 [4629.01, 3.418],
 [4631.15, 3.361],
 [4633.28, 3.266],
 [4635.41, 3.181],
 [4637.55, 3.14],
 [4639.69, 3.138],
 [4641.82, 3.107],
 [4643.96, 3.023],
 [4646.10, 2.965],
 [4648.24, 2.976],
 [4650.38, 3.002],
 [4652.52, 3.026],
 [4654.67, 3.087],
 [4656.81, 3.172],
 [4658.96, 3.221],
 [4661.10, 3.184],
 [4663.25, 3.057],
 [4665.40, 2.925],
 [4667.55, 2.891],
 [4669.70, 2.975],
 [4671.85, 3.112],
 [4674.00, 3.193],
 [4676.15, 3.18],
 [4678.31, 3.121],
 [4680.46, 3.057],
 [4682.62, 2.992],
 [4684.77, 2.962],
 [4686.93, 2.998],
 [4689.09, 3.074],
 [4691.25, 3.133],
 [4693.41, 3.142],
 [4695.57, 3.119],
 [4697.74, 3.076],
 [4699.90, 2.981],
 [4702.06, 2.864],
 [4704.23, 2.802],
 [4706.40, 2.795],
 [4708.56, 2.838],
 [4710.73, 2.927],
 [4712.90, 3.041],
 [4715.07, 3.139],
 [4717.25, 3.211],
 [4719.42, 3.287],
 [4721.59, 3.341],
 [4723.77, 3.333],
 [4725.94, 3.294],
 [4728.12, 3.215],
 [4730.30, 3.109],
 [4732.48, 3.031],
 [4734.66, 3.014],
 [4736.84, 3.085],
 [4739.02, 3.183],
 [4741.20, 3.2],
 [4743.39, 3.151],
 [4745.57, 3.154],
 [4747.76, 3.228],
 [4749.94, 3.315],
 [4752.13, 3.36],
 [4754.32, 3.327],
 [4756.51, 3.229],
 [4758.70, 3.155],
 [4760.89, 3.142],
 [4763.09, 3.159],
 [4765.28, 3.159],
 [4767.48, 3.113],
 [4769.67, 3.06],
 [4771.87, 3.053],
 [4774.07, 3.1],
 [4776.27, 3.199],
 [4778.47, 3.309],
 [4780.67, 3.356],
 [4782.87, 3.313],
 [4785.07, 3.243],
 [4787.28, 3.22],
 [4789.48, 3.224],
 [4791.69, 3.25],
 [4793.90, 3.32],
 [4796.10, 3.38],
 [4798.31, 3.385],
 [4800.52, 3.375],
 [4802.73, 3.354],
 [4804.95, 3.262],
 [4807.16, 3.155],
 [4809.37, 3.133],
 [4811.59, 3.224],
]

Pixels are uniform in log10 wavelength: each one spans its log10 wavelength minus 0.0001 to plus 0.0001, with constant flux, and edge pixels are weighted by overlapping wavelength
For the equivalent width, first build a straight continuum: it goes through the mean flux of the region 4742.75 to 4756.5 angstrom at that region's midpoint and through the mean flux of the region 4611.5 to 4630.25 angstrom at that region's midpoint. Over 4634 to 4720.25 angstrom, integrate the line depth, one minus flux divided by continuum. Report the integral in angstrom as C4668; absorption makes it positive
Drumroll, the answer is 6.24 angstrom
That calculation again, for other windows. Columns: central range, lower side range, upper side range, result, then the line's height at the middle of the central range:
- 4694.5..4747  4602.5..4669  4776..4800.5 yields 2.4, 3.24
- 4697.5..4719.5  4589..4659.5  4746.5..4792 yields 1.5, 3.19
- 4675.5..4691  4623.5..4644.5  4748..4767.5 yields 0.9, 3.24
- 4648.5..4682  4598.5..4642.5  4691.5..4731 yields 0.9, 3.17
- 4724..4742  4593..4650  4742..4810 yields 0.4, 3.22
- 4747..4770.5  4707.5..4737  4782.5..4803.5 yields 0.1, 3.22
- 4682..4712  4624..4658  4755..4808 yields 2.0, 3.19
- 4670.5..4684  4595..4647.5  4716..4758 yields 0.4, 3.21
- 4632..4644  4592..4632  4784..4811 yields 0.3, 3.23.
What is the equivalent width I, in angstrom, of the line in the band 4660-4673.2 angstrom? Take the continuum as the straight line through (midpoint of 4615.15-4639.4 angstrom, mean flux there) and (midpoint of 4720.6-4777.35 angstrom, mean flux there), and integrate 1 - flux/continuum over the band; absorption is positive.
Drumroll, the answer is 0.9 angstrom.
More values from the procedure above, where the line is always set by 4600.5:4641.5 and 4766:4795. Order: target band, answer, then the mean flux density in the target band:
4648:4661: 0.6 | 3.1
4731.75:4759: 0.3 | 3.19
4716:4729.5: -0.2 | 3.27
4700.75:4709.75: 1.1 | 2.83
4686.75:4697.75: 0.5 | 3.1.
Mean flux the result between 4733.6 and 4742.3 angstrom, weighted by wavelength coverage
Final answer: 3.12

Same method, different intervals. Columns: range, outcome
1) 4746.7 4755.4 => 3.31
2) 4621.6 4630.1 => 3.35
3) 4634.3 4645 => 3.12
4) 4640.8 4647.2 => 3.03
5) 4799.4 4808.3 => 3.29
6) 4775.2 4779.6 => 3.26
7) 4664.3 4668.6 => 2.91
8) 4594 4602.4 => 3.06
